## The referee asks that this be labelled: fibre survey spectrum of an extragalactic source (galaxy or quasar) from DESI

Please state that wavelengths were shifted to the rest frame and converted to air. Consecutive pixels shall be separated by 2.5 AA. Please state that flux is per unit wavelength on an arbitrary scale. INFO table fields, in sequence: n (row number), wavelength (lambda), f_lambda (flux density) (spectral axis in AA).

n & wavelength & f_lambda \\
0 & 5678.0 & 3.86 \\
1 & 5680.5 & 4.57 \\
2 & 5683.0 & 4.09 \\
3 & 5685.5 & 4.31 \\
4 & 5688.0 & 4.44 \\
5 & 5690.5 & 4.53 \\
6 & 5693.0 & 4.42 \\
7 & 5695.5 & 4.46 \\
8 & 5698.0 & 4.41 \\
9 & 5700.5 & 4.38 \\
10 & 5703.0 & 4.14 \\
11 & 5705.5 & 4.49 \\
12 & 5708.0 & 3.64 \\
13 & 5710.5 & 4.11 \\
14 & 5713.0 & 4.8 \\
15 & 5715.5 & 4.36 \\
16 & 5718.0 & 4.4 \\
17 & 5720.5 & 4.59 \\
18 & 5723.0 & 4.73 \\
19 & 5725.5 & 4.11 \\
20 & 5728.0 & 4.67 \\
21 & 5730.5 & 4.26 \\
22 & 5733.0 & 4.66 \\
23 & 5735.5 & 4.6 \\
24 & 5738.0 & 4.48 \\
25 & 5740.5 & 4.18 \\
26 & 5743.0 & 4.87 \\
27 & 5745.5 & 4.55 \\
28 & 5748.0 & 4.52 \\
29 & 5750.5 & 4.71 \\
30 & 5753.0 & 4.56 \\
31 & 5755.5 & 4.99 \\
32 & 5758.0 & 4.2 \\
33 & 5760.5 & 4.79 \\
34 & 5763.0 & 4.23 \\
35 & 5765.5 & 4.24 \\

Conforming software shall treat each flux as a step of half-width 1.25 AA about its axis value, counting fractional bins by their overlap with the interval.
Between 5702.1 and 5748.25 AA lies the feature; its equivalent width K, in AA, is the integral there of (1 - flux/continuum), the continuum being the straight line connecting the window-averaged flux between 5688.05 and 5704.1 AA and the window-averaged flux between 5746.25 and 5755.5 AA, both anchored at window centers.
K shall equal 1.0 AA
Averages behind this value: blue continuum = 4.4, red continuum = 4.65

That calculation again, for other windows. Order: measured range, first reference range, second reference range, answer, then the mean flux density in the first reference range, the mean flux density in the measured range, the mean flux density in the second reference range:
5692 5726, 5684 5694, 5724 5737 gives 0.58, 4.42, 4.37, 4.47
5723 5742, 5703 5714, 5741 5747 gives 0.23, 4.23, 4.45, 4.64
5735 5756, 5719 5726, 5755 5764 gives -0.34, 4.51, 4.59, 4.53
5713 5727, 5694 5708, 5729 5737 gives -0.14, 4.31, 4.47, 4.51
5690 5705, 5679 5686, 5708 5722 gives -0.15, 4.31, 4.39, 4.38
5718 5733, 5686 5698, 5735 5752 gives 0.12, 4.45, 4.48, 4.56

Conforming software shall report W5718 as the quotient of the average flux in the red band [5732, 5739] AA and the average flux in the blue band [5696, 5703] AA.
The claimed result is 1.05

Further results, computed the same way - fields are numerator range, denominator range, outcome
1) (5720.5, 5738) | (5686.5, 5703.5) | 1.02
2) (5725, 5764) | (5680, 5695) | 1.03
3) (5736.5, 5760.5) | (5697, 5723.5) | 1.05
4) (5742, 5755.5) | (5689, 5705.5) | 1.06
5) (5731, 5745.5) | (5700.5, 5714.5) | 1.07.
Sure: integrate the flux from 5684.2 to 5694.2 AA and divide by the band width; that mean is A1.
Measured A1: 4.42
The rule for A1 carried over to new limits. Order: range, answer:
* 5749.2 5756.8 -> 4.75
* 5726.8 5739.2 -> 4.53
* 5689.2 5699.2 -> 4.46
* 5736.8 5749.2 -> 4.52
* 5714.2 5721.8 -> 4.45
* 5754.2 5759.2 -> 4.6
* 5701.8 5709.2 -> 4.09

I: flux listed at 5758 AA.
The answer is 4.2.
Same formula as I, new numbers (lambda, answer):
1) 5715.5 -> 4.36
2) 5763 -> 4.23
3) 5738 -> 4.48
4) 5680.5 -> 4.57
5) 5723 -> 4.73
